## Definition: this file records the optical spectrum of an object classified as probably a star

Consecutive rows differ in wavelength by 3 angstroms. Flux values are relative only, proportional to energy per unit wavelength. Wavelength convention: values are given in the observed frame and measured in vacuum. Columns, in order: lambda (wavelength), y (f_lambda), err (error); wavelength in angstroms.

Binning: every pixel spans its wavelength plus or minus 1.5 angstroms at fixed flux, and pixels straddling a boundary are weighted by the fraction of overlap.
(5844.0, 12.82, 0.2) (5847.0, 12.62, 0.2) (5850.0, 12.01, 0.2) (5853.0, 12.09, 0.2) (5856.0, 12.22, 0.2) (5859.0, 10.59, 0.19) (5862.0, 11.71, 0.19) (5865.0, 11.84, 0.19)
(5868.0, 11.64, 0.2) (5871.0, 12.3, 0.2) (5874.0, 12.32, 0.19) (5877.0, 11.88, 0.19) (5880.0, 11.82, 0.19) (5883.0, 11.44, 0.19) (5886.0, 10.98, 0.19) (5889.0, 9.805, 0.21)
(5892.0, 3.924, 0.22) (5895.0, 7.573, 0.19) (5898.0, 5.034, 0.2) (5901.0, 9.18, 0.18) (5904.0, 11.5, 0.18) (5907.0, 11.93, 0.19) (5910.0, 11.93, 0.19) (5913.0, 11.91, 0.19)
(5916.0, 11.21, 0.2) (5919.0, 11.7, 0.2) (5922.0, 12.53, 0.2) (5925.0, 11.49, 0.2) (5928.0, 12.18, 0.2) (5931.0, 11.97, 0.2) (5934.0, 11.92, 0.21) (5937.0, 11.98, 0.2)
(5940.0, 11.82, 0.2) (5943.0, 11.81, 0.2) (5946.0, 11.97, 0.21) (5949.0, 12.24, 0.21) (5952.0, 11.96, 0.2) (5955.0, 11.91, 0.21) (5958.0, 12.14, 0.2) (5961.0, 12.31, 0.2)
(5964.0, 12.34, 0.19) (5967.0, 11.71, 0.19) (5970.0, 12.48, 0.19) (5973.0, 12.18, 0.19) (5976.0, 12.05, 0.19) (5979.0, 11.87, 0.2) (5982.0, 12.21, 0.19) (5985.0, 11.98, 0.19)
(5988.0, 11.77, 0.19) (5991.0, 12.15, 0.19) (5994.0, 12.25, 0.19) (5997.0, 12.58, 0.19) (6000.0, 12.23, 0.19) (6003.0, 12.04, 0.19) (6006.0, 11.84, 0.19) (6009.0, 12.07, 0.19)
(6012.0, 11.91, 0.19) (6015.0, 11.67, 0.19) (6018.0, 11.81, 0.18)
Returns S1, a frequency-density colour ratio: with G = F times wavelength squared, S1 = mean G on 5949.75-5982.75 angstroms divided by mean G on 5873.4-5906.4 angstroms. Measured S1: 1.3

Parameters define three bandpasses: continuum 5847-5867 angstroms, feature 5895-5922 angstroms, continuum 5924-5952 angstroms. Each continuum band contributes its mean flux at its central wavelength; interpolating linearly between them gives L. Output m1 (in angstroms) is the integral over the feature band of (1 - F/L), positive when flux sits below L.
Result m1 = 3.2 angstroms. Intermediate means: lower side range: 11.8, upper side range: 11.9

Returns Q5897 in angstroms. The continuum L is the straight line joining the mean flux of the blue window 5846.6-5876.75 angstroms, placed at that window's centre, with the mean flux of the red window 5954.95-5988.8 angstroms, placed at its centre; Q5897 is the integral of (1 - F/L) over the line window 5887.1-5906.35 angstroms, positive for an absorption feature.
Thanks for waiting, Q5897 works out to 6.2 angstroms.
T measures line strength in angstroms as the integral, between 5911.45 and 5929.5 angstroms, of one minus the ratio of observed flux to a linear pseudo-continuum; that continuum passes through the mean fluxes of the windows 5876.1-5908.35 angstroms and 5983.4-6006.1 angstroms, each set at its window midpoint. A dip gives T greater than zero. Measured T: -2.9 angstroms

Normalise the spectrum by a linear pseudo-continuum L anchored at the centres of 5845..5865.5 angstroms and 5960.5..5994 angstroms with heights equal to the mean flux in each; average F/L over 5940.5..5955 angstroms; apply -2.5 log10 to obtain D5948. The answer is 0.01 mag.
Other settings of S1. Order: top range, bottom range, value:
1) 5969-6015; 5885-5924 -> 1.25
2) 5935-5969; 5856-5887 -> 1.06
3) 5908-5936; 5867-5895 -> 1.15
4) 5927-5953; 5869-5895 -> 1.17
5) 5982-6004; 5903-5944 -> 1.05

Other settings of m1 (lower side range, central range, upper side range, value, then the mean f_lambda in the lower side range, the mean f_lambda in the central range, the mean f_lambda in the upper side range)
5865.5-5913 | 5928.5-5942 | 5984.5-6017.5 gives -1.13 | 10.3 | 11.9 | 12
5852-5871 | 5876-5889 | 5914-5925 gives 0.47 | 11.7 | 11.3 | 11.8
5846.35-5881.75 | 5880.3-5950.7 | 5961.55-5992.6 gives 6.94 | 11.9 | 10.8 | 12.1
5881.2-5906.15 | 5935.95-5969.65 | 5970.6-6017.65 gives -4.16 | 8.8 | 12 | 12.1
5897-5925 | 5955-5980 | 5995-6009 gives -0.94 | 10.9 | 12.1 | 12.2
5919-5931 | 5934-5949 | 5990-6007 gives 0.15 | 12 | 11.9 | 12.2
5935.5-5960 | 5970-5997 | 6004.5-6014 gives -0.36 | 12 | 12.1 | 11.9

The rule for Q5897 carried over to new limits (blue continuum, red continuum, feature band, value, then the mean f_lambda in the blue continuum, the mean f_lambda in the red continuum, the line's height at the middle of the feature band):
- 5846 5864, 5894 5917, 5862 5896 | 1.38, 11.9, 10.1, 11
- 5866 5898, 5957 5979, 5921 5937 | -1.08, 10.1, 12.2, 11.2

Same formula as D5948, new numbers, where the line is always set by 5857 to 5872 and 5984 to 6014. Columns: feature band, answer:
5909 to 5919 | 0.010 mag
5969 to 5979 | -0.016 mag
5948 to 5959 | -0.012 mag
